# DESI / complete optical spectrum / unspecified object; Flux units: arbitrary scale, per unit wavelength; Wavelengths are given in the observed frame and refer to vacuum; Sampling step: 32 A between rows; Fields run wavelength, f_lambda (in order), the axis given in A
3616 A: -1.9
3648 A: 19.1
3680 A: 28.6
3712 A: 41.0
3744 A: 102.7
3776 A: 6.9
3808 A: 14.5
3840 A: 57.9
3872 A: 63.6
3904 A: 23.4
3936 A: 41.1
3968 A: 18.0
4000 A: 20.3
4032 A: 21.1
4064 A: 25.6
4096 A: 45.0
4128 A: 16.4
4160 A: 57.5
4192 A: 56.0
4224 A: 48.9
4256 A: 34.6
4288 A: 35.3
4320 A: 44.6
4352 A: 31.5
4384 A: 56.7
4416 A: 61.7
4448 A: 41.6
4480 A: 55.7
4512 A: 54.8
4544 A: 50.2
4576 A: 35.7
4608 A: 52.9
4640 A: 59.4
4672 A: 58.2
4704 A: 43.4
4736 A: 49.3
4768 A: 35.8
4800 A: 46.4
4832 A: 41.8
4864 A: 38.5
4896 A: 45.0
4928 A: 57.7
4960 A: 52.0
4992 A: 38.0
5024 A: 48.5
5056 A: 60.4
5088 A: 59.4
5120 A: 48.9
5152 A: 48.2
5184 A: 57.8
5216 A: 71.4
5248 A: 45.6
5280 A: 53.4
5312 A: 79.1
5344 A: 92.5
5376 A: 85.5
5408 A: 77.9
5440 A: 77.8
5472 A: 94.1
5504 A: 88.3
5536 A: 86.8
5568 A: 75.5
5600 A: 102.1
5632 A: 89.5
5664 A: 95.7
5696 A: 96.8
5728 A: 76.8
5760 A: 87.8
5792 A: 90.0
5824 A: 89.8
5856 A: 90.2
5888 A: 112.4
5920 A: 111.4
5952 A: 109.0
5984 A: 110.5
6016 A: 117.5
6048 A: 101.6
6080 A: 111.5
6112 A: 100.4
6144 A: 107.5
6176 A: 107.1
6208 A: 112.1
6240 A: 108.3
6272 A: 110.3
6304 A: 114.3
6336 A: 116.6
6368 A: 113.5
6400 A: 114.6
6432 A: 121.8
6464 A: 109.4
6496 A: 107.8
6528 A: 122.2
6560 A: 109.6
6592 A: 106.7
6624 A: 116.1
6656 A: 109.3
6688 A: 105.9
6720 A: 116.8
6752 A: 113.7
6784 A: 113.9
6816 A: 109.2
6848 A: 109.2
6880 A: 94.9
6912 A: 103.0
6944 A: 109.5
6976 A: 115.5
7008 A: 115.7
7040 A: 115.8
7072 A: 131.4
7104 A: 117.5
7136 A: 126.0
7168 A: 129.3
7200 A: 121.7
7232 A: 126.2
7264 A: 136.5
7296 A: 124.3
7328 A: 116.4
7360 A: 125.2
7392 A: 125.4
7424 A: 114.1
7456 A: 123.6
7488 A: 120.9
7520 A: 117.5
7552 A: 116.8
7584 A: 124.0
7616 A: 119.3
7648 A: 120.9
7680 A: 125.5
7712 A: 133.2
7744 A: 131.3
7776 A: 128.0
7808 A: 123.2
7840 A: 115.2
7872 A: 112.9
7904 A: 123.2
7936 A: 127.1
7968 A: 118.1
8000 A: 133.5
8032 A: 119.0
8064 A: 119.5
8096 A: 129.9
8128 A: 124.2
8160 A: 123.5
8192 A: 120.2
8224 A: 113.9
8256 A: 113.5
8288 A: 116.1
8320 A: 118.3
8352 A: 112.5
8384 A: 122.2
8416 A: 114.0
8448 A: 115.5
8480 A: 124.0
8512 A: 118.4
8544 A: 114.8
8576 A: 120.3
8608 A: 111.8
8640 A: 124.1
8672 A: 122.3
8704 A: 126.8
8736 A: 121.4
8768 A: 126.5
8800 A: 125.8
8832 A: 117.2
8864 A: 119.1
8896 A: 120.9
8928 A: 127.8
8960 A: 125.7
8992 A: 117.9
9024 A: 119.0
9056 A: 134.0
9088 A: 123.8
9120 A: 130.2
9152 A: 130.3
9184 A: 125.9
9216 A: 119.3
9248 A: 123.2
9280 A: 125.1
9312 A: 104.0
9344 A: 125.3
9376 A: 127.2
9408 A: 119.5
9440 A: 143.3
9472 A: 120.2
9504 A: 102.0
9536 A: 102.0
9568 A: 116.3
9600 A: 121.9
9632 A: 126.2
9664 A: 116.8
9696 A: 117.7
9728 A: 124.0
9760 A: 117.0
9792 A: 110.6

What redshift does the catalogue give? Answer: 0.33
